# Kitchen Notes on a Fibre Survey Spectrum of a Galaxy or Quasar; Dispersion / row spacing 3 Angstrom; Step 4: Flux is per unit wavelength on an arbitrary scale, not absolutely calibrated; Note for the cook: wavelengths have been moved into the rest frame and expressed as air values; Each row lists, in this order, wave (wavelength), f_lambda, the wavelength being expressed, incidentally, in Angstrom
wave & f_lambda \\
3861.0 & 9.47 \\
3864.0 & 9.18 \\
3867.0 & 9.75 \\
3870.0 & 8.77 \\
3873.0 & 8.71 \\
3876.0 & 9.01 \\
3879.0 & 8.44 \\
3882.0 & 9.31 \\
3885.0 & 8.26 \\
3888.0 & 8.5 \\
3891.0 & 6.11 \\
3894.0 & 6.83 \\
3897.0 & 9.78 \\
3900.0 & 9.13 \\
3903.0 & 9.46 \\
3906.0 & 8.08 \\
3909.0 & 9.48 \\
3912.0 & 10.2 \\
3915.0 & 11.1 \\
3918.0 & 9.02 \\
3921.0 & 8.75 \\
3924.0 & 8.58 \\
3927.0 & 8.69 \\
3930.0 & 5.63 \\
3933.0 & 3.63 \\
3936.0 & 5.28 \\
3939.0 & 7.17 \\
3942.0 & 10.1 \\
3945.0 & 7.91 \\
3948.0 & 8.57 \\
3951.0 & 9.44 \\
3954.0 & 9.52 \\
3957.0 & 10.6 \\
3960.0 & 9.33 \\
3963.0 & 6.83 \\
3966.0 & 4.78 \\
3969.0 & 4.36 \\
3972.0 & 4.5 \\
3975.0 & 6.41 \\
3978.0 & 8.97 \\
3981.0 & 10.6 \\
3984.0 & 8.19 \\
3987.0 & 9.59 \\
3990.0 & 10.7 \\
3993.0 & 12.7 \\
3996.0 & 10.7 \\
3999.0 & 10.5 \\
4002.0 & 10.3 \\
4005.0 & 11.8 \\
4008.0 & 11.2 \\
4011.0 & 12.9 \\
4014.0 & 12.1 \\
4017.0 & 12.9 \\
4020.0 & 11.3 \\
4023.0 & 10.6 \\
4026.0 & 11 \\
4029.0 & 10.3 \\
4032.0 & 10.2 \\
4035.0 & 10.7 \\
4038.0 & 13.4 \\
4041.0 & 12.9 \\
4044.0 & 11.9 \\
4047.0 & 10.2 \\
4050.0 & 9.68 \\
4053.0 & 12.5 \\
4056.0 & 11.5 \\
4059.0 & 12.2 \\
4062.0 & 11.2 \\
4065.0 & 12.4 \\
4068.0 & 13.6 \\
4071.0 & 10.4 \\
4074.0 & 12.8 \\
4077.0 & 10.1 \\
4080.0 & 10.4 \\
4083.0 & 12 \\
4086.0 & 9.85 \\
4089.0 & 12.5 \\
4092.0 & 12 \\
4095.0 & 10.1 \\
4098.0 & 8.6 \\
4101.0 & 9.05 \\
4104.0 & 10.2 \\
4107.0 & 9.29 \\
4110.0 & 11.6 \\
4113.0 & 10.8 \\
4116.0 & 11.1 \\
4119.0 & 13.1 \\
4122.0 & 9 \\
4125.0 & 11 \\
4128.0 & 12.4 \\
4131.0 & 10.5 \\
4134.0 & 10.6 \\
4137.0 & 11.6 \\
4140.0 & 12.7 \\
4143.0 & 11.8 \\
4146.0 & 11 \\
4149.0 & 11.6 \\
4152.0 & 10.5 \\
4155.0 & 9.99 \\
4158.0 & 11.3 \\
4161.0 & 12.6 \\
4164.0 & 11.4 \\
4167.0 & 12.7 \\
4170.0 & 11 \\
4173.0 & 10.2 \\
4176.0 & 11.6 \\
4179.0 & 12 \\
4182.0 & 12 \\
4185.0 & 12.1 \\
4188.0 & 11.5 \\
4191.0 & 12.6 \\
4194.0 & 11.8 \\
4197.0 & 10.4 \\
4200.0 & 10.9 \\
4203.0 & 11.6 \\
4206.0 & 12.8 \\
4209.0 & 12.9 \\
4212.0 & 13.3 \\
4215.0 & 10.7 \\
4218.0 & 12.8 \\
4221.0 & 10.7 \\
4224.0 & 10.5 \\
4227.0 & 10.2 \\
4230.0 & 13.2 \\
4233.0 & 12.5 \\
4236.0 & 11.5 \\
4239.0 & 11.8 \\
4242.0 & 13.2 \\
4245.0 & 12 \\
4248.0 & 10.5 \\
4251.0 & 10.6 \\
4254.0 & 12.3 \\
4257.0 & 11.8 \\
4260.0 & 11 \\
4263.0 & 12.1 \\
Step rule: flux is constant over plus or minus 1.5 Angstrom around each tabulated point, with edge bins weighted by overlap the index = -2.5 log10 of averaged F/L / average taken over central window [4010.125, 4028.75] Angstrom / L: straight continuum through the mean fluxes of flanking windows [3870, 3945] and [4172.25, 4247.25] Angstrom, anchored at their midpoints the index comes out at -0.21 mag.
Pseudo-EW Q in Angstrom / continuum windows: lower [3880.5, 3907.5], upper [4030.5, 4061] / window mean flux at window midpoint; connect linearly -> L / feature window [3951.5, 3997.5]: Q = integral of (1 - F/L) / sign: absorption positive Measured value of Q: 6.98 Angstrom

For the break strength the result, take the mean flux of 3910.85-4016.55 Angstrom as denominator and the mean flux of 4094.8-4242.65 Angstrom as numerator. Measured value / 1.3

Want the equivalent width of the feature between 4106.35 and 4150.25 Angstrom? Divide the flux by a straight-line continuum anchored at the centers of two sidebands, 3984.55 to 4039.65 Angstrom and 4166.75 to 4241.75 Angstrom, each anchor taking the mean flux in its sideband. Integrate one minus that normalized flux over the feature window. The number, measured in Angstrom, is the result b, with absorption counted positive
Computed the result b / 1.1 Angstrom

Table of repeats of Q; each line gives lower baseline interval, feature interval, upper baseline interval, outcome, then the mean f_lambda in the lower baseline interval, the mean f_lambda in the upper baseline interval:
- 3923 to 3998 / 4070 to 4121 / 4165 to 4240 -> -3.4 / 8.12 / 11.7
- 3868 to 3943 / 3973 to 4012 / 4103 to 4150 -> -3.3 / 8.32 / 11.1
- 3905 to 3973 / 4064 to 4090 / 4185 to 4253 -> -4.6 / 7.92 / 11.7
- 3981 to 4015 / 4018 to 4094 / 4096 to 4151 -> -3.6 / 10.9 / 10.9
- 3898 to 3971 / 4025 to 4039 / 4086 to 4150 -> -2.0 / 8.14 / 10.9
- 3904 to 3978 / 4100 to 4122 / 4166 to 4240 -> -0.6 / 7.87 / 11.7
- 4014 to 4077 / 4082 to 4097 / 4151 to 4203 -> 0.5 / 11.6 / 11.5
